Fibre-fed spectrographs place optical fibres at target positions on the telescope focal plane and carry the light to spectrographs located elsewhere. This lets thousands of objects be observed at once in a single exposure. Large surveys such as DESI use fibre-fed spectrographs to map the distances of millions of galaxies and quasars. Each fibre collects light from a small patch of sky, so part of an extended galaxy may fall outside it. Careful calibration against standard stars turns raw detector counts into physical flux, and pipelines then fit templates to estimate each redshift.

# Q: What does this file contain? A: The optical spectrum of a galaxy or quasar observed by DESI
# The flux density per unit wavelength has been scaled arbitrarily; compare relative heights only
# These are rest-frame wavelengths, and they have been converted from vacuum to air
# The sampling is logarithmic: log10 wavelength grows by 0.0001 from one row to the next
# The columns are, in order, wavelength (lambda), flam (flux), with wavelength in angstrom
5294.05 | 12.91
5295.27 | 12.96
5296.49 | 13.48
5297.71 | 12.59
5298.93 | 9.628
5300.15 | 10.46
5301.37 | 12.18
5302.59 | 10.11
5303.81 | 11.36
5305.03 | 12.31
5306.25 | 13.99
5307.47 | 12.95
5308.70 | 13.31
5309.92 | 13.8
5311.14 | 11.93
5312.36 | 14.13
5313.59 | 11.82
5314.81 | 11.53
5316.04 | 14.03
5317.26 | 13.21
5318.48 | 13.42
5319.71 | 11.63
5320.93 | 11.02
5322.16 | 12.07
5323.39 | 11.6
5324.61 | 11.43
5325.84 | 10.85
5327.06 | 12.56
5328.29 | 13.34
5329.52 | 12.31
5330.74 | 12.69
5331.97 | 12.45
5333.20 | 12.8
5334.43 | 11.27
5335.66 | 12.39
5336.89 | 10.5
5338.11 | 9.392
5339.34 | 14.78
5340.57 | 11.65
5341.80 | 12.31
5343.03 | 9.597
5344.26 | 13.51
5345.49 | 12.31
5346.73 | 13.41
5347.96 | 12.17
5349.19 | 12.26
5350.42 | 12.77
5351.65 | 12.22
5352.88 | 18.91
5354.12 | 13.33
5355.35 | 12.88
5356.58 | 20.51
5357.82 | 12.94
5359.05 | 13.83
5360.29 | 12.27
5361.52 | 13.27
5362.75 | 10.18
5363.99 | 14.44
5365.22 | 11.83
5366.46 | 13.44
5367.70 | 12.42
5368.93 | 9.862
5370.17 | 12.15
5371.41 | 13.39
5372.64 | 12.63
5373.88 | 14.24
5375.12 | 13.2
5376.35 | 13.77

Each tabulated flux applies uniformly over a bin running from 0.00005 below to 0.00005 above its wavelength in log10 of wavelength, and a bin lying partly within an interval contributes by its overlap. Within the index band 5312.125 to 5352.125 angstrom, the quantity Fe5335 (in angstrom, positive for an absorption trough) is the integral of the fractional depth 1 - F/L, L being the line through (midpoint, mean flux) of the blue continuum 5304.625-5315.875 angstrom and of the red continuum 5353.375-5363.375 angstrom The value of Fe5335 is 3.2 angstrom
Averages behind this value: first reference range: 12.9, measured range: 12.2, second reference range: 13.7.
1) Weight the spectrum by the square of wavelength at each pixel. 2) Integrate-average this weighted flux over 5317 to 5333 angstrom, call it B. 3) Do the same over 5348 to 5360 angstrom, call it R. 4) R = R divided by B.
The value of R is 1.18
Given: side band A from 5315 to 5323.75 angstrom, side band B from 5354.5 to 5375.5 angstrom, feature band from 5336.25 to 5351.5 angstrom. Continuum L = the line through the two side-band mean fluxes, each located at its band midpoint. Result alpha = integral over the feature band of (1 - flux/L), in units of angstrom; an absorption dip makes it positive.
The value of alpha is 0.9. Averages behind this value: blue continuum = 12.4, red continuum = 13.1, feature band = 12.1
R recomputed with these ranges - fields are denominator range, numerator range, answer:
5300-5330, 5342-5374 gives 1.08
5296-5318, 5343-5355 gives 1.08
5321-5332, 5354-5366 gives 1.14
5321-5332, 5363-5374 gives 1.06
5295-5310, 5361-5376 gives 1.06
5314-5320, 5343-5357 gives 1.09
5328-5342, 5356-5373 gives 1.09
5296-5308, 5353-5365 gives 1.19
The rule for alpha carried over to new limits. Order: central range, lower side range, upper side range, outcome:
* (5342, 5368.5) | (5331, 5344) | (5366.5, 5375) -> -2.2 angstrom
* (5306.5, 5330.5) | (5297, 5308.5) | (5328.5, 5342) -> -1.1 angstrom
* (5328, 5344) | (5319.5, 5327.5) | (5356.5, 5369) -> 0.1 angstrom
